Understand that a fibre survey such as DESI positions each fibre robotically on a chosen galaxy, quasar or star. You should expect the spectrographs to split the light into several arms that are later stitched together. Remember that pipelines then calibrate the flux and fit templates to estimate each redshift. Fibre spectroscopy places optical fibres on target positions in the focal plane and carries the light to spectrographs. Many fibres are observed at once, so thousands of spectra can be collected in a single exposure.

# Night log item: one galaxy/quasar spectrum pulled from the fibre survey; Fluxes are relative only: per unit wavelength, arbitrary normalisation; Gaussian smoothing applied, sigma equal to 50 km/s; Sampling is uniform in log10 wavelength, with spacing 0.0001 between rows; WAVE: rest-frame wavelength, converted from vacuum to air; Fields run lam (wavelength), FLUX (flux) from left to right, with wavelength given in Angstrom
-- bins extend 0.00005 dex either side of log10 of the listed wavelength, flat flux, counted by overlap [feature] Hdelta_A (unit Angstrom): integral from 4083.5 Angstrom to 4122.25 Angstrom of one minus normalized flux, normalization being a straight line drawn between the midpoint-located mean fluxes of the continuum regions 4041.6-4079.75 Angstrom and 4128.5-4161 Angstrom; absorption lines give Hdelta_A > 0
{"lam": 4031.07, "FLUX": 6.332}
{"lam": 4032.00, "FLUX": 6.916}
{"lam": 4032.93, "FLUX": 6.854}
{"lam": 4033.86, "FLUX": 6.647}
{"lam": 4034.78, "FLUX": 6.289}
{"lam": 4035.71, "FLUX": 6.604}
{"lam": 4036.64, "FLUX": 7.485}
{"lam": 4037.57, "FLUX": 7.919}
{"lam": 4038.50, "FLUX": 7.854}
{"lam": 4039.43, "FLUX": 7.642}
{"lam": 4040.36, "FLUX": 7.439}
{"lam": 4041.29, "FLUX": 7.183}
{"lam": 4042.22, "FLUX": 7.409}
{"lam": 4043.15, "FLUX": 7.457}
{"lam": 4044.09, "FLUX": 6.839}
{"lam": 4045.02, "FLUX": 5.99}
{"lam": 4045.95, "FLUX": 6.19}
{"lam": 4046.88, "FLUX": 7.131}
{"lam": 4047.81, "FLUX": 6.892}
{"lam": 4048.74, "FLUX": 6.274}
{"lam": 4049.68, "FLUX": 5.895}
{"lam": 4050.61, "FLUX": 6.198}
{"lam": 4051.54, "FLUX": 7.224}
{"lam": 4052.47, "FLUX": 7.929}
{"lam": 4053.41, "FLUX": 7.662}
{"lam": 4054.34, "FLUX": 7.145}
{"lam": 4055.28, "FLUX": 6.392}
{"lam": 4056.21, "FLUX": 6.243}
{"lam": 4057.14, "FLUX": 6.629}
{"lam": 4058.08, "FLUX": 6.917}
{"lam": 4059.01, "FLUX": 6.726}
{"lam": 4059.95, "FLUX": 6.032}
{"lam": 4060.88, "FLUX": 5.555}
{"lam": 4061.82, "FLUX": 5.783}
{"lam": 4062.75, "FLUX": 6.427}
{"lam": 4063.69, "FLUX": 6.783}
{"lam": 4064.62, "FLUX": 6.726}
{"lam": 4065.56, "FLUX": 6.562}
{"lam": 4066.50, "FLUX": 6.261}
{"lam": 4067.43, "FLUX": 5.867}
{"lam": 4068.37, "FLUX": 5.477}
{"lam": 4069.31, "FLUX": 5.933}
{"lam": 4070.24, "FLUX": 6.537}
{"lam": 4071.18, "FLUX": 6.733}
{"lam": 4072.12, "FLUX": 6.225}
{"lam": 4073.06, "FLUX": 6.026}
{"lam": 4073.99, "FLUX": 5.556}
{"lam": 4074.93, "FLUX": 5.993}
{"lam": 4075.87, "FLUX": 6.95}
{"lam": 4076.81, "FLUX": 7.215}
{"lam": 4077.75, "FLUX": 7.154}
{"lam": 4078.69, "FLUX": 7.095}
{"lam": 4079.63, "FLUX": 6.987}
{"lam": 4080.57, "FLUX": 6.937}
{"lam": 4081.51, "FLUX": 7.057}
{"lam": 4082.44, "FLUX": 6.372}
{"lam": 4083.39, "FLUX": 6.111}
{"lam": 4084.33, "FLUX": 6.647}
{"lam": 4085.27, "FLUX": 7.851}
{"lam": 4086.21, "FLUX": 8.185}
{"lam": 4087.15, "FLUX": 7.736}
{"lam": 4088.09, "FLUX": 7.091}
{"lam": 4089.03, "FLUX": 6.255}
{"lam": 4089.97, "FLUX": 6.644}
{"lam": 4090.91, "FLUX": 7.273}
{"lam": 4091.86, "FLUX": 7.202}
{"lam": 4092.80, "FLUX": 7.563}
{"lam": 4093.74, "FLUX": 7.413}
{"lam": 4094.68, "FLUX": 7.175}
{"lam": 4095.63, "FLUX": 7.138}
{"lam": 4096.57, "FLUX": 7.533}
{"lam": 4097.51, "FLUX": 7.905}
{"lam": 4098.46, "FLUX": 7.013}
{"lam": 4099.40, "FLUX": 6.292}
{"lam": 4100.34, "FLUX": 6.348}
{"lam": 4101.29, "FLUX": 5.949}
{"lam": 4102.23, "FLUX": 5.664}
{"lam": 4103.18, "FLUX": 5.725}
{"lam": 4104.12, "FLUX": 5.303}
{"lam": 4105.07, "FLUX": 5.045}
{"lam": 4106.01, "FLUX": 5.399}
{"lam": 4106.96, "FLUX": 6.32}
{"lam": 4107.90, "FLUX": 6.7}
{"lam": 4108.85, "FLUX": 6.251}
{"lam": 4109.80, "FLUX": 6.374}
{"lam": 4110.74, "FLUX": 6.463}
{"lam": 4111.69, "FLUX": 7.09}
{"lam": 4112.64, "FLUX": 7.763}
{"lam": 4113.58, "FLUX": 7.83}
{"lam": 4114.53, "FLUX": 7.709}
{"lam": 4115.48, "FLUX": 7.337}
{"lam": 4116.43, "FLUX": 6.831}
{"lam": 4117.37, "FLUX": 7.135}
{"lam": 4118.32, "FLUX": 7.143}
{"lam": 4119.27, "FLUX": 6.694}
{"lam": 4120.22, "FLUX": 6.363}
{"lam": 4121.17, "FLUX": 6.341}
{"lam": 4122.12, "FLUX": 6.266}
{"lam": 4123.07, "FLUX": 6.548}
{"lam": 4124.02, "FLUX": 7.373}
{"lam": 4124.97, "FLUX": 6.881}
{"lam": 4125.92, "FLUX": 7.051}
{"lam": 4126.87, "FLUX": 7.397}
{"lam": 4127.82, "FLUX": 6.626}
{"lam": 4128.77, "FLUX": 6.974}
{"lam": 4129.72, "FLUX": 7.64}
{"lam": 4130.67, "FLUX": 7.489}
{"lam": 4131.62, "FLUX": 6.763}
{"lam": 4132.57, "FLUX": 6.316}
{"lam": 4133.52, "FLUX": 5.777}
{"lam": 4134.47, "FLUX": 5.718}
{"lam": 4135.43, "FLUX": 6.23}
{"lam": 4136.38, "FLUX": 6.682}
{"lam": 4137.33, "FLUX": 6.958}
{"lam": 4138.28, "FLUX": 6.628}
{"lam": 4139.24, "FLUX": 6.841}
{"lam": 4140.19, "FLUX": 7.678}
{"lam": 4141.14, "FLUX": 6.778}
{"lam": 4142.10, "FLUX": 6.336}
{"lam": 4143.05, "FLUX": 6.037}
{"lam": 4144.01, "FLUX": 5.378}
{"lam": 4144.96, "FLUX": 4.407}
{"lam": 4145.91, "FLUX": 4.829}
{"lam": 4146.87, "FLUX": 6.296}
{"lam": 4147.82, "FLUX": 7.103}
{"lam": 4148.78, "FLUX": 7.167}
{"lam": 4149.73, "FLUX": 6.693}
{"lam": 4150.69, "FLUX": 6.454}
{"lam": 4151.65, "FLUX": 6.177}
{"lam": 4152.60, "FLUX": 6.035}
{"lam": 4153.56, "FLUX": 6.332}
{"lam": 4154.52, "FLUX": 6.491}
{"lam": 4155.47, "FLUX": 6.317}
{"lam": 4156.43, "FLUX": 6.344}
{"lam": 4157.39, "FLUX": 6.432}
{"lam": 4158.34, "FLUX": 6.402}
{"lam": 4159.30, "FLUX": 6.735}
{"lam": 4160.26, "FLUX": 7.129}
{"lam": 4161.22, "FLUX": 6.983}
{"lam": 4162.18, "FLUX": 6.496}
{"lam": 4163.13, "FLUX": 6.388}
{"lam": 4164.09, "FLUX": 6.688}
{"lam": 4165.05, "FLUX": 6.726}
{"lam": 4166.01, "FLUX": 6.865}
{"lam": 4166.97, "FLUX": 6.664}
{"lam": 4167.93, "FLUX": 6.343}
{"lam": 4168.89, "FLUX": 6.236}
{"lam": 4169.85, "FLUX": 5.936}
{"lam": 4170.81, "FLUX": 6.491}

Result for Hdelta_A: -1.7 Angstrom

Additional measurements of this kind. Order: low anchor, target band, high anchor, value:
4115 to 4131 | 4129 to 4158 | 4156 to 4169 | 1.5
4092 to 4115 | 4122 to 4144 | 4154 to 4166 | -0.3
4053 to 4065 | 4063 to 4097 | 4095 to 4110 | -1.9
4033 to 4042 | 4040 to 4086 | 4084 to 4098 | 4.0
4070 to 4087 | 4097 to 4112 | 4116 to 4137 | 1.2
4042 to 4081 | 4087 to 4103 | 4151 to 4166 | -0.9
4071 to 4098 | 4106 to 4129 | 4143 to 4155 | -1.2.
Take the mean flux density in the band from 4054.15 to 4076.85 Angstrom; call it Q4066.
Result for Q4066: 6.32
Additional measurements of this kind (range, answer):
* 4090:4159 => 6.61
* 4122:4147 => 6.52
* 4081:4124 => 6.78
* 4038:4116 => 6.72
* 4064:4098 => 6.82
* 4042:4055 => 6.85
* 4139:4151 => 6.3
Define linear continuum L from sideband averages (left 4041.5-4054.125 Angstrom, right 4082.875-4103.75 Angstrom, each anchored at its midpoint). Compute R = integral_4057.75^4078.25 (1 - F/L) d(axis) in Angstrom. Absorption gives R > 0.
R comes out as 1.66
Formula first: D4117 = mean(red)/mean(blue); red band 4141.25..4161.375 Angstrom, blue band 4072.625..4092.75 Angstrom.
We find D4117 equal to 0.9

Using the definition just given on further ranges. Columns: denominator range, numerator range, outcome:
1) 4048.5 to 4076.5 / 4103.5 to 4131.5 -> 1.05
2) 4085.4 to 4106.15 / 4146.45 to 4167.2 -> 0.97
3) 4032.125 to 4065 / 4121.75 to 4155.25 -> 0.96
